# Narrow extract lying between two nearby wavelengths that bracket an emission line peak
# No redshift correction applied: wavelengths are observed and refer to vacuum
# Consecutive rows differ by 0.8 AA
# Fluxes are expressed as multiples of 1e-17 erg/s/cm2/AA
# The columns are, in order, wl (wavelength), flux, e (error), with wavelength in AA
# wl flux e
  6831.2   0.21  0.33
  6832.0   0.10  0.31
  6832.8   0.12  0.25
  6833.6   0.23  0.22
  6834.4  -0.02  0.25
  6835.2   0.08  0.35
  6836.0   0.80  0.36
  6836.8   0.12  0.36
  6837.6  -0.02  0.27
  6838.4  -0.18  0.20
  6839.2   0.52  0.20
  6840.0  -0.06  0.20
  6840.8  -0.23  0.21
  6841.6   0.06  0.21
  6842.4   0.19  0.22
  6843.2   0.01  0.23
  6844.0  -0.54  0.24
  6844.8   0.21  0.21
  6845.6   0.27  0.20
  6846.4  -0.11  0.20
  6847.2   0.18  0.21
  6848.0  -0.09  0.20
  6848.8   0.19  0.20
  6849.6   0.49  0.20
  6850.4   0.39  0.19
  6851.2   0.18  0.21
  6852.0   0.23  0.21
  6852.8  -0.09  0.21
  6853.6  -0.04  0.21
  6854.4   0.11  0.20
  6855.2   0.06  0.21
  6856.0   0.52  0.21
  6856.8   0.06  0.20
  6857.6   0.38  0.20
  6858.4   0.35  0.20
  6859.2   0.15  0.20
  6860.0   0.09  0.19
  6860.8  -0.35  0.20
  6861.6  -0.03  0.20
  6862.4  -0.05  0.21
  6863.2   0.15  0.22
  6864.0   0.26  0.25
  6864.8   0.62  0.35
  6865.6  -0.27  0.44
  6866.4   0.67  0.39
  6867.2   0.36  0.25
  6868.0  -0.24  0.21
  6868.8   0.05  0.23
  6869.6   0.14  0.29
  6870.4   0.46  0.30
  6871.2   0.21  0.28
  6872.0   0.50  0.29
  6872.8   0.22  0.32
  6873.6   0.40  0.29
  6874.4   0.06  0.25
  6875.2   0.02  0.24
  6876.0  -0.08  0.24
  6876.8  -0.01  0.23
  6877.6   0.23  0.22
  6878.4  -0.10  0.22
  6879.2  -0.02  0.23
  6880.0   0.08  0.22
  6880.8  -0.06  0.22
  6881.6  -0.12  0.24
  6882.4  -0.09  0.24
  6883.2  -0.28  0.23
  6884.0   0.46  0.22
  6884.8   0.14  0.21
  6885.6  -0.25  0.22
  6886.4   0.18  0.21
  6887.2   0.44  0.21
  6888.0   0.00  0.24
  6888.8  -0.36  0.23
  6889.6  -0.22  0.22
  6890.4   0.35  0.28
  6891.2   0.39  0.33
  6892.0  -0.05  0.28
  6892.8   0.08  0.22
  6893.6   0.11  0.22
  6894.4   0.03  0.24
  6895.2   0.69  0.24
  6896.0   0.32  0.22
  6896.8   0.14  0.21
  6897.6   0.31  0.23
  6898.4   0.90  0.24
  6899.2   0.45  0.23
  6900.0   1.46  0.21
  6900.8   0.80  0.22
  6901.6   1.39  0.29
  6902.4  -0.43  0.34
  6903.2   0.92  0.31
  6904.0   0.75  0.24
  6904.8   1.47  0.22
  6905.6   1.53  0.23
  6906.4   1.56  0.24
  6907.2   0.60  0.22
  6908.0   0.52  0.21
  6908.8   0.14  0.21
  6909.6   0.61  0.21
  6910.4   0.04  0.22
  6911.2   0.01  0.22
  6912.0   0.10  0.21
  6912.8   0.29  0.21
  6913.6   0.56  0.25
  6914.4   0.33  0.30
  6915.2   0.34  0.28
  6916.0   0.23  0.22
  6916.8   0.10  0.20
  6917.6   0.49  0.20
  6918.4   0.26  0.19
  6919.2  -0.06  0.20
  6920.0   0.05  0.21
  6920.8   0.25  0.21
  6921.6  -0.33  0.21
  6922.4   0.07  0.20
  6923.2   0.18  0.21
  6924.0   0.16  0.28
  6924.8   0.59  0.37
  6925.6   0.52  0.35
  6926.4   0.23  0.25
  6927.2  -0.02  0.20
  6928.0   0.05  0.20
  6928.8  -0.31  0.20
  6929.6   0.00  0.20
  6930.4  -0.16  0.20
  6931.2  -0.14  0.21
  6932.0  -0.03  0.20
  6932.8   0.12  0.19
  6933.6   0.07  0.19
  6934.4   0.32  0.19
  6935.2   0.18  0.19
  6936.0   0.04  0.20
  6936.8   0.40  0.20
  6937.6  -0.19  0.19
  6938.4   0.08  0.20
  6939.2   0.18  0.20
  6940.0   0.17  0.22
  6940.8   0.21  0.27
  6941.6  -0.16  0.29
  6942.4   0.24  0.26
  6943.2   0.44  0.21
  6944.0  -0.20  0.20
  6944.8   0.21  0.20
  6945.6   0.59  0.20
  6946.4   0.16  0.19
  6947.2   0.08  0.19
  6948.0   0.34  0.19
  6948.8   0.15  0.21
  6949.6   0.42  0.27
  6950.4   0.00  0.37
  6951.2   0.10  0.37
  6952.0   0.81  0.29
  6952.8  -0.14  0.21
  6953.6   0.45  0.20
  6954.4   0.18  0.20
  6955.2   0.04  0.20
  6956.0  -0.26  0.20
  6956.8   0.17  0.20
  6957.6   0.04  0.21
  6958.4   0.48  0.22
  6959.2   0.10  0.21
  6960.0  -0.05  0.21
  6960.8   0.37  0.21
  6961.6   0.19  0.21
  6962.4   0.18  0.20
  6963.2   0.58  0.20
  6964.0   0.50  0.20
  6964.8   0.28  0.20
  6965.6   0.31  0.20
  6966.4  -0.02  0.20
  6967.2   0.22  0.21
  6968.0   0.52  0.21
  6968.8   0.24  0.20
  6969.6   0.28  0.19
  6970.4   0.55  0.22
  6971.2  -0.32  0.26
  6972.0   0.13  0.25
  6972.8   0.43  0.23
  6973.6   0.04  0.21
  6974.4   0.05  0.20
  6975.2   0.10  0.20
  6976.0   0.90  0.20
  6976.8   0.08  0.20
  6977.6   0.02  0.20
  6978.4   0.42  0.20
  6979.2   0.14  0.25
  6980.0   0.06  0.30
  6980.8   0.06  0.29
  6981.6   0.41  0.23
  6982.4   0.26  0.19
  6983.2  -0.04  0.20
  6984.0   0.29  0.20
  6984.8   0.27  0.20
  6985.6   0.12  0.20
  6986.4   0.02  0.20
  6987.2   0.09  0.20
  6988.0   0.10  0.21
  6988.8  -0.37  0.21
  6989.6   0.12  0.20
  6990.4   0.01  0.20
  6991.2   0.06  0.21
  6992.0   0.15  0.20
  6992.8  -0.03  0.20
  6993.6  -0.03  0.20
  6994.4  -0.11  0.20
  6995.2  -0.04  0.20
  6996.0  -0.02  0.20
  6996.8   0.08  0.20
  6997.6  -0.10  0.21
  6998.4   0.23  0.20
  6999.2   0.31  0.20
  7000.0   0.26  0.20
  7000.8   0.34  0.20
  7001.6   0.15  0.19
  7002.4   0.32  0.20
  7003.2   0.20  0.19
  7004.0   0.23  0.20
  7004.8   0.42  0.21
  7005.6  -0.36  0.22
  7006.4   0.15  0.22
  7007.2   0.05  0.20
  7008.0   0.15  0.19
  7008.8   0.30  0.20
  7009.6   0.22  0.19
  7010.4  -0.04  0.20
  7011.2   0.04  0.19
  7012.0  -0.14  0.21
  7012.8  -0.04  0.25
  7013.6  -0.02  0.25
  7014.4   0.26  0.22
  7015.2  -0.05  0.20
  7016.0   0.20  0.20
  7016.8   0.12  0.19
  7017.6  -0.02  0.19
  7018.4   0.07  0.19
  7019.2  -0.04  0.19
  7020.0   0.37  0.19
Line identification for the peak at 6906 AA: [O II]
